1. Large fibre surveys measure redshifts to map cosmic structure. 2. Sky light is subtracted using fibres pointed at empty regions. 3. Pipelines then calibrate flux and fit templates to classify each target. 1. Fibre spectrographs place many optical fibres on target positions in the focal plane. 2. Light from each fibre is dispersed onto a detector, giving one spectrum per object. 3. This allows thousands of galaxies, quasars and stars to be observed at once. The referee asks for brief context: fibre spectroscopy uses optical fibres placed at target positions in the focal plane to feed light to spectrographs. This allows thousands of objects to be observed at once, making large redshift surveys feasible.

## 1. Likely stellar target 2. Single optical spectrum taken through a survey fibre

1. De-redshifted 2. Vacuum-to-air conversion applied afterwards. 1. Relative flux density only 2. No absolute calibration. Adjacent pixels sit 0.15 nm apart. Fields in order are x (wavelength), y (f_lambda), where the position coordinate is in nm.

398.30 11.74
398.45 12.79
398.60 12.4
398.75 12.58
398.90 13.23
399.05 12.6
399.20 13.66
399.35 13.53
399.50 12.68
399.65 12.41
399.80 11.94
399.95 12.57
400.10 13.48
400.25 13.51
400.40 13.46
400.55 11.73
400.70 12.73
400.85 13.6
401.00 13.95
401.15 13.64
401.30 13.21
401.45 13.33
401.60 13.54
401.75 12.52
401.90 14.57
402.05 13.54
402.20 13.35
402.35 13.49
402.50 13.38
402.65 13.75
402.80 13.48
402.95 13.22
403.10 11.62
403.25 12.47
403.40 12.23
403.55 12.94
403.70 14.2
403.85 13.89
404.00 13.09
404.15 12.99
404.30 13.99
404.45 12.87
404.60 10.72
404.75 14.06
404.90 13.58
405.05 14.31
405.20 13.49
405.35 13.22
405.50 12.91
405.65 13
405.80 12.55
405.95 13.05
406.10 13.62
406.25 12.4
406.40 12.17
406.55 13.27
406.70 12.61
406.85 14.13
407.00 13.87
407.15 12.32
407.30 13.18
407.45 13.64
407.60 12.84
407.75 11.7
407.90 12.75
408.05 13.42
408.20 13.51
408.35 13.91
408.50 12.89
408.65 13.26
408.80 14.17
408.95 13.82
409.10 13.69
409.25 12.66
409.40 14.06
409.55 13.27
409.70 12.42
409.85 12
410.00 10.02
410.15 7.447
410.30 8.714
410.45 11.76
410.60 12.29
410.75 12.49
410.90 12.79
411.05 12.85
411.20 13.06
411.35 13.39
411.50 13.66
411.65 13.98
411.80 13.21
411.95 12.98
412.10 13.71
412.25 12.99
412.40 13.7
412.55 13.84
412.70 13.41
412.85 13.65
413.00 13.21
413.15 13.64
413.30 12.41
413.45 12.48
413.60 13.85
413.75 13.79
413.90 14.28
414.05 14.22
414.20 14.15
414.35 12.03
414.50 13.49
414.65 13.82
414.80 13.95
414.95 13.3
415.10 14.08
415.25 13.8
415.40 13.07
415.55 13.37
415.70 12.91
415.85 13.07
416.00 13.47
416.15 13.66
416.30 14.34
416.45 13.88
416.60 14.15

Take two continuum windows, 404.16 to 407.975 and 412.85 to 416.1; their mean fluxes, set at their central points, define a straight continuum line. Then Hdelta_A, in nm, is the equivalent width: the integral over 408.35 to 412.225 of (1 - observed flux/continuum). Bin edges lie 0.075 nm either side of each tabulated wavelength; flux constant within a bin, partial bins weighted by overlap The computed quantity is 0.186 nm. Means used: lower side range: 13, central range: 12.6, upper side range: 13.5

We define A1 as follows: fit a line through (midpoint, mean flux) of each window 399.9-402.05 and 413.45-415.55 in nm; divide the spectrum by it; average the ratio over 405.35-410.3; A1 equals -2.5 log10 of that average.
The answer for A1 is 0.06 mag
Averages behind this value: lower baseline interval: 13.3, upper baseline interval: 13.6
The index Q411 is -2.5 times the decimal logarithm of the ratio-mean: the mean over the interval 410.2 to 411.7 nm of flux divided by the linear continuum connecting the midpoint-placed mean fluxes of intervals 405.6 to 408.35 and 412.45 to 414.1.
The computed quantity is 0.08 mag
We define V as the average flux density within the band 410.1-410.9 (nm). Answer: 10.8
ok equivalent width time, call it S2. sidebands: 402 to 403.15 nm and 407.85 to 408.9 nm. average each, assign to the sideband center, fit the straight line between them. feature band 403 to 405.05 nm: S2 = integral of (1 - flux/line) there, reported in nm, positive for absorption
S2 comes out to 0.043 nm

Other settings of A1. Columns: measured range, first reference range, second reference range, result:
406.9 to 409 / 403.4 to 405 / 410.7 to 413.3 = 0.00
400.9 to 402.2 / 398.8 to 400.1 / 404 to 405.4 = -0.04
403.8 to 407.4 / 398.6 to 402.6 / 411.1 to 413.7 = 0.01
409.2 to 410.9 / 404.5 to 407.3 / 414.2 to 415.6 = 0.15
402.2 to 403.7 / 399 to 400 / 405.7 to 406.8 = -0.02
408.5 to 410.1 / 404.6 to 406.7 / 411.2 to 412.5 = 0.04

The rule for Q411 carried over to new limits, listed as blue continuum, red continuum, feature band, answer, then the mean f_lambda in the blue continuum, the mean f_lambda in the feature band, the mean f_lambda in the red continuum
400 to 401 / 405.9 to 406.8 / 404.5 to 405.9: -0.013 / 13.1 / 13.1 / 12.9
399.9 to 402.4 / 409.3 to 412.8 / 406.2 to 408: -0.006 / 13.3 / 12.9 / 12.5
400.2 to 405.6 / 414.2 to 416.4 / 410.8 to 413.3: 0.006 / 13.2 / 13.3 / 13.5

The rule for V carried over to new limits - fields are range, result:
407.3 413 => 12.8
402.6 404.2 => 13.1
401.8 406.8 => 13.2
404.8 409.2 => 13.2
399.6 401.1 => 13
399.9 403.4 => 13.2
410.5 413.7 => 13.2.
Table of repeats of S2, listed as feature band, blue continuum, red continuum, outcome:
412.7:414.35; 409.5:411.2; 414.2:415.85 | -0.09 nm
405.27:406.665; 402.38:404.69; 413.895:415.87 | 0.02 nm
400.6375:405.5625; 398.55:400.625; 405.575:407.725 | -0.13 nm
